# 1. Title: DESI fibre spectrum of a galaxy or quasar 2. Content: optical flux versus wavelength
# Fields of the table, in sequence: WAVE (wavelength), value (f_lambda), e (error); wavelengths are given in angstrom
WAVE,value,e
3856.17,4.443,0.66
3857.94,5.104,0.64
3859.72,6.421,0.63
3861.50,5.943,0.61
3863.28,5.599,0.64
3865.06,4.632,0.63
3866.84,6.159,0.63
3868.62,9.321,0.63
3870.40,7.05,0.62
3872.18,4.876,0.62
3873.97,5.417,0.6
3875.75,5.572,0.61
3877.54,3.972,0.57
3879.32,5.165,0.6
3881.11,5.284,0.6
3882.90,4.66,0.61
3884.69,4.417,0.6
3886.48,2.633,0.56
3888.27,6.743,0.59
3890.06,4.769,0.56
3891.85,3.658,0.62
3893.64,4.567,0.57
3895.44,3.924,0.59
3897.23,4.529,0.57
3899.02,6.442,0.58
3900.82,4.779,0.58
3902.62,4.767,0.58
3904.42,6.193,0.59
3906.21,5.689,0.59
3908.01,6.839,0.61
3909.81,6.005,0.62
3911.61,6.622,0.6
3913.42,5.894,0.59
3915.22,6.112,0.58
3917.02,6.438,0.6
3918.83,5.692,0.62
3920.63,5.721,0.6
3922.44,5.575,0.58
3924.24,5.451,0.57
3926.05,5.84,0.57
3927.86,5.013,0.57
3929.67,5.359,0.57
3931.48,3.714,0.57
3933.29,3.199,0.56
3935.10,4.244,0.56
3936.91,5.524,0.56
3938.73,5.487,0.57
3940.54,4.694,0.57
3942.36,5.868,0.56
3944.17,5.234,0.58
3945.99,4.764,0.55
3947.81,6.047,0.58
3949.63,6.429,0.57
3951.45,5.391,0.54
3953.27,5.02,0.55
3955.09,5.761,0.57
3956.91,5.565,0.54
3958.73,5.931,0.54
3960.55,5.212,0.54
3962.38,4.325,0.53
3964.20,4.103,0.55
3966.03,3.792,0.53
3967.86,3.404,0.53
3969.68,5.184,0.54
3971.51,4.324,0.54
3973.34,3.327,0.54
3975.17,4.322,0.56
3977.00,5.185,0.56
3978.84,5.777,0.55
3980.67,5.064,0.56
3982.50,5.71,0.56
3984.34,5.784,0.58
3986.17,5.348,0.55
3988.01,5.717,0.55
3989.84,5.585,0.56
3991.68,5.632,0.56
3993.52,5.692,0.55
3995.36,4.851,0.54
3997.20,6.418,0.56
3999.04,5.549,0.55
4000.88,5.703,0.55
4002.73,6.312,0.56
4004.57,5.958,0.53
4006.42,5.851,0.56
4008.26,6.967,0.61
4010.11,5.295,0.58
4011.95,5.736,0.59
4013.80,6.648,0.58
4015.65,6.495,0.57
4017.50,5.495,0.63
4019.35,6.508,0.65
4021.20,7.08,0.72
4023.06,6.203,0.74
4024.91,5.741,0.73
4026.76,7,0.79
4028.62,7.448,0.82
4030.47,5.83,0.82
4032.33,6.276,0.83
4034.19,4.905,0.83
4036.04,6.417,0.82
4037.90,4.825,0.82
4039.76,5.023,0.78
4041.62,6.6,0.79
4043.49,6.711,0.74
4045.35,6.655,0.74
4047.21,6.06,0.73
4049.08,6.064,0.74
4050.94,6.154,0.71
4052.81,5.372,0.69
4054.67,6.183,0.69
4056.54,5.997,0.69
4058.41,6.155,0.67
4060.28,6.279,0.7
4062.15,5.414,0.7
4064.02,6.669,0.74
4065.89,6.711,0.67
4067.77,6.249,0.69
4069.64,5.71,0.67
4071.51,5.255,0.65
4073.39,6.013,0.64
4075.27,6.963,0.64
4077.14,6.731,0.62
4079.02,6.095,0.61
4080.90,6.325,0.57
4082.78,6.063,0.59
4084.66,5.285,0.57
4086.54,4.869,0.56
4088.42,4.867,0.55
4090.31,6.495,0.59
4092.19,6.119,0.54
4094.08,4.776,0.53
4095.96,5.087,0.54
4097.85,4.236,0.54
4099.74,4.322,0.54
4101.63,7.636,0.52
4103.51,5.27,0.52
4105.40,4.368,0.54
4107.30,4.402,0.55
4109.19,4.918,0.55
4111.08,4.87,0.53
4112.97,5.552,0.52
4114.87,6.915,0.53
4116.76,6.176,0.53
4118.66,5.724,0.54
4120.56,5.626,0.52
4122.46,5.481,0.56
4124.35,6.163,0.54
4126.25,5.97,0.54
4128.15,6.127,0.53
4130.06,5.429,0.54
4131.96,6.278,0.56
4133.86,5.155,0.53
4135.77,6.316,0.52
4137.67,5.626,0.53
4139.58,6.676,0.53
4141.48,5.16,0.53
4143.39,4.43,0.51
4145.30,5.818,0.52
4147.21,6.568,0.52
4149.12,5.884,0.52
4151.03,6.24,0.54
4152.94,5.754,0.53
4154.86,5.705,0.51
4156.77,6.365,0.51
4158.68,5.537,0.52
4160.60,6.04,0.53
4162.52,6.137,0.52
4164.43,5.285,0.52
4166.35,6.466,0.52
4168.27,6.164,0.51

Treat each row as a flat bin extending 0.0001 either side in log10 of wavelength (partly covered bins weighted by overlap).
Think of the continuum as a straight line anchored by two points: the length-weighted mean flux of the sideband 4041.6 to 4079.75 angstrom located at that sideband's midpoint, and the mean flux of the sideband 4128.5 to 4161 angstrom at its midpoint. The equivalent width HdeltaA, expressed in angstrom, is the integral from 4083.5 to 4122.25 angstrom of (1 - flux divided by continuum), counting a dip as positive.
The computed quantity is 4.0 angstrom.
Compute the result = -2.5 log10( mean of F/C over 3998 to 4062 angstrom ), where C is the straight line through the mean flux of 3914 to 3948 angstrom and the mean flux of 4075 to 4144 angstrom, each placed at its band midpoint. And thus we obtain -0.12 mag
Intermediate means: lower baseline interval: 5.25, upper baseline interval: 5.63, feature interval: 6.09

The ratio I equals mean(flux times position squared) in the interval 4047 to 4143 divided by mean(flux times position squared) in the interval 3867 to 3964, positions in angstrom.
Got 1.2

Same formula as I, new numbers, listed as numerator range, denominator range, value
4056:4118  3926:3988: 1.22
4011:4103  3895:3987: 1.21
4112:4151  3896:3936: 1.20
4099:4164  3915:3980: 1.24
